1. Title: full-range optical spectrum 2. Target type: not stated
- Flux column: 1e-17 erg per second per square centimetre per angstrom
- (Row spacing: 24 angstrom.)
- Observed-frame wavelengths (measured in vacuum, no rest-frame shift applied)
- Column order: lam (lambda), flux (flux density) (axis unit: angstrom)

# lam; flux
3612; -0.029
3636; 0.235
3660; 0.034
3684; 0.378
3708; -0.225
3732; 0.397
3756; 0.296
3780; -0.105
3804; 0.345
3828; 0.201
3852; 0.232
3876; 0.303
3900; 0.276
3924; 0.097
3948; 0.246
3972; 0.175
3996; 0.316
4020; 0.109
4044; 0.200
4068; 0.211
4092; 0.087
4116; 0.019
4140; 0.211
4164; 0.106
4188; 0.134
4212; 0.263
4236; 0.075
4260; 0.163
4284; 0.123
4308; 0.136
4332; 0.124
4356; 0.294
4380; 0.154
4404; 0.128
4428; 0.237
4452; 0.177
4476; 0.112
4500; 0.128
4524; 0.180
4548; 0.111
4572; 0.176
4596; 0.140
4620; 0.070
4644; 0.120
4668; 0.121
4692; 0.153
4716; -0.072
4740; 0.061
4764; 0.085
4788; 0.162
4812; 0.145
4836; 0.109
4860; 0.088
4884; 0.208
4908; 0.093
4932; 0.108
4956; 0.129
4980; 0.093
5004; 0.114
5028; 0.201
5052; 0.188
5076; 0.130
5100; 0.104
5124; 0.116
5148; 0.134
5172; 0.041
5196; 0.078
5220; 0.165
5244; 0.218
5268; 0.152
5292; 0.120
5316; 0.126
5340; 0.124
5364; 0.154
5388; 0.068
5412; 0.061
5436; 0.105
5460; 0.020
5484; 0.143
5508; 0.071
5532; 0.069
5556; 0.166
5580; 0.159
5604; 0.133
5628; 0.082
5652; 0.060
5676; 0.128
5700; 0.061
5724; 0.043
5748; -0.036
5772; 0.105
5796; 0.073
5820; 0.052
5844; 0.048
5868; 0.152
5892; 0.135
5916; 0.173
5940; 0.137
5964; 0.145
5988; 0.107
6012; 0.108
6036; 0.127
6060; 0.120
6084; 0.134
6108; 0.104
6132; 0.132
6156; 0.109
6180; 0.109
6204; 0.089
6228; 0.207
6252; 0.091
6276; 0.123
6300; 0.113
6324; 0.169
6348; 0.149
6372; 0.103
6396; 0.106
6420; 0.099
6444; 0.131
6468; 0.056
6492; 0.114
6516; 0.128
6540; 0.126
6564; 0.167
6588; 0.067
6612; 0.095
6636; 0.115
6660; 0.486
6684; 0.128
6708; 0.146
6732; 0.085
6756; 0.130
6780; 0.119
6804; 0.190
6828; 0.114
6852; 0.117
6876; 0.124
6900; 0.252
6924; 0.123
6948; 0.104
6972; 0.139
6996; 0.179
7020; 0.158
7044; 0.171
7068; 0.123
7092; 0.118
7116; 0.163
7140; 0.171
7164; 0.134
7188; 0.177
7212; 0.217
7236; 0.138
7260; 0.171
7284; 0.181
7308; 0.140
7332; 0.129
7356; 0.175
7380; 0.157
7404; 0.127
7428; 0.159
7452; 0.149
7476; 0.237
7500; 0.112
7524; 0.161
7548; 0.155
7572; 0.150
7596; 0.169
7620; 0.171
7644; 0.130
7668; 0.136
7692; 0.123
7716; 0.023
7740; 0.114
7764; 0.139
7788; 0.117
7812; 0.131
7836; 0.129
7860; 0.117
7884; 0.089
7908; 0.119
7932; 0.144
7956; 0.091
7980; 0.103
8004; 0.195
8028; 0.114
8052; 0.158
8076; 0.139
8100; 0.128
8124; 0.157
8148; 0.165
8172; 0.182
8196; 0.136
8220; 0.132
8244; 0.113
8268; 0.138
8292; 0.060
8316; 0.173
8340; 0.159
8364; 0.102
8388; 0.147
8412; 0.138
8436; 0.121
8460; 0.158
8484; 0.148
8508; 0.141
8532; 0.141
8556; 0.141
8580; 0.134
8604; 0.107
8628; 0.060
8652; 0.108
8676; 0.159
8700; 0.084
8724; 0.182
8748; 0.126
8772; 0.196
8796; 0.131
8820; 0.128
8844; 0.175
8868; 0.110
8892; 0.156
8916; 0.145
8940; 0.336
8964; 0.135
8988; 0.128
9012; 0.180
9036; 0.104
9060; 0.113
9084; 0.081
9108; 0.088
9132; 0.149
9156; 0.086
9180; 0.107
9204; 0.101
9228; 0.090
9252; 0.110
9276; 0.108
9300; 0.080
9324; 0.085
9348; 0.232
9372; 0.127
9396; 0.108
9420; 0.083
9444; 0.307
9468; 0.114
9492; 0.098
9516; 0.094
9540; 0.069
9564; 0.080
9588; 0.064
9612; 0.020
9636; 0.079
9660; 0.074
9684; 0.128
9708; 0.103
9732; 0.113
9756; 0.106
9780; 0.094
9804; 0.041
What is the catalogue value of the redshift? 0.78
